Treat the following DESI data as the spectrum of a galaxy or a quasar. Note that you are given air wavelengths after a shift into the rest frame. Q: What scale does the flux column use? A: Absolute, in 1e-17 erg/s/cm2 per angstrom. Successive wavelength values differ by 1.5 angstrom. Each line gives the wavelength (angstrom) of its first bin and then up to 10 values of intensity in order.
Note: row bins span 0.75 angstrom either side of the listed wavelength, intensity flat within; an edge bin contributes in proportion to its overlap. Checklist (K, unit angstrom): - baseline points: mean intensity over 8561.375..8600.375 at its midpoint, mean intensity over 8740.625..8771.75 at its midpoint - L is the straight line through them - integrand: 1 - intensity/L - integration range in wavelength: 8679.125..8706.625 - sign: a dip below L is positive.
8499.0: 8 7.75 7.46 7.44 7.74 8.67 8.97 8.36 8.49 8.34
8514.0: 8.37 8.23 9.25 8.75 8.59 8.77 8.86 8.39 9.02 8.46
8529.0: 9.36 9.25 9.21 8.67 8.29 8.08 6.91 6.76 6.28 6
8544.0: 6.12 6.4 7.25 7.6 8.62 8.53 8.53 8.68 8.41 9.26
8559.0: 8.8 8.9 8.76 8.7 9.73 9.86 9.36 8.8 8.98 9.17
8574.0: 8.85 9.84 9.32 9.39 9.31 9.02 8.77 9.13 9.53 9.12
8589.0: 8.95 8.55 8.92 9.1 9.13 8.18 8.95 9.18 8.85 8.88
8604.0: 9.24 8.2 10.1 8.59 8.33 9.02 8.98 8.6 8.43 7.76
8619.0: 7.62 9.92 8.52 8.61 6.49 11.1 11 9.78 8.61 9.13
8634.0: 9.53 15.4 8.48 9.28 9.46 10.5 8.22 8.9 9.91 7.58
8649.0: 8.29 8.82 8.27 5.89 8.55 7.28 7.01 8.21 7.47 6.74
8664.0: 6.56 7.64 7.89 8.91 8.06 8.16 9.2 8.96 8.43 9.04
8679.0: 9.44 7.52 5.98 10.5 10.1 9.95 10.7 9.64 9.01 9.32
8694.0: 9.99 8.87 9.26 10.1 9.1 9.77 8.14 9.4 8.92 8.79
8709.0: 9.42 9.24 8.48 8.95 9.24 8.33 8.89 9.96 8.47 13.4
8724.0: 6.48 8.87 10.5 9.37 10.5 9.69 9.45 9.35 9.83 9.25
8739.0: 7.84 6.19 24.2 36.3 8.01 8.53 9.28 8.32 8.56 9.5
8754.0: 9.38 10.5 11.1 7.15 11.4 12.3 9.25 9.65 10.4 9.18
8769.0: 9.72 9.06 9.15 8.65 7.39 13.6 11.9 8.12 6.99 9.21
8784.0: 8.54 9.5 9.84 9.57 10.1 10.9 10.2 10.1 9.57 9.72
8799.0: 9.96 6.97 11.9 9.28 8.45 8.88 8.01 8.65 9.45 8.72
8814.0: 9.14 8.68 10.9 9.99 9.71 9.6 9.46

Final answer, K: 3.51 angstrom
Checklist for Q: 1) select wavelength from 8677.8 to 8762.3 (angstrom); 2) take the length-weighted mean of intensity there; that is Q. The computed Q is 10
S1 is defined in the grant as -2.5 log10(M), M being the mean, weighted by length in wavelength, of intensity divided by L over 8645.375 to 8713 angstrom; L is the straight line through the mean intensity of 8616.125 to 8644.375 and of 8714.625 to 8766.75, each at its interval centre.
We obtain 0.15 mag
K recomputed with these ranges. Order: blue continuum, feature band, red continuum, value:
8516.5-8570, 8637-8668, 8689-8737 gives 2.9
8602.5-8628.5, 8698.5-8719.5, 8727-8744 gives 4.7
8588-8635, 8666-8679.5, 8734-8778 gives 1.5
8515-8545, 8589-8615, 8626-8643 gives 1.7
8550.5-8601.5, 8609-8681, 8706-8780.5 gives 6.3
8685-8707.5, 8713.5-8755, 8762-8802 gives -4.9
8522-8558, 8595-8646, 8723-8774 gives -0.9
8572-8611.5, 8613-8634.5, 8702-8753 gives 0.9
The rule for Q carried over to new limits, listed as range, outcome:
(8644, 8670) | 7.87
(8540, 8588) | 8.58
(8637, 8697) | 8.58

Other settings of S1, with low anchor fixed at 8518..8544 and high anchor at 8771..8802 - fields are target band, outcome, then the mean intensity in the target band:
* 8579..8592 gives -0.07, 9.05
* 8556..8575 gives -0.09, 9.08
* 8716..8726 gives 0.00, 9.23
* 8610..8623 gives 0.00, 8.59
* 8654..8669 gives 0.17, 7.58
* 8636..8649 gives -0.04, 9.12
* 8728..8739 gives -0.03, 9.52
